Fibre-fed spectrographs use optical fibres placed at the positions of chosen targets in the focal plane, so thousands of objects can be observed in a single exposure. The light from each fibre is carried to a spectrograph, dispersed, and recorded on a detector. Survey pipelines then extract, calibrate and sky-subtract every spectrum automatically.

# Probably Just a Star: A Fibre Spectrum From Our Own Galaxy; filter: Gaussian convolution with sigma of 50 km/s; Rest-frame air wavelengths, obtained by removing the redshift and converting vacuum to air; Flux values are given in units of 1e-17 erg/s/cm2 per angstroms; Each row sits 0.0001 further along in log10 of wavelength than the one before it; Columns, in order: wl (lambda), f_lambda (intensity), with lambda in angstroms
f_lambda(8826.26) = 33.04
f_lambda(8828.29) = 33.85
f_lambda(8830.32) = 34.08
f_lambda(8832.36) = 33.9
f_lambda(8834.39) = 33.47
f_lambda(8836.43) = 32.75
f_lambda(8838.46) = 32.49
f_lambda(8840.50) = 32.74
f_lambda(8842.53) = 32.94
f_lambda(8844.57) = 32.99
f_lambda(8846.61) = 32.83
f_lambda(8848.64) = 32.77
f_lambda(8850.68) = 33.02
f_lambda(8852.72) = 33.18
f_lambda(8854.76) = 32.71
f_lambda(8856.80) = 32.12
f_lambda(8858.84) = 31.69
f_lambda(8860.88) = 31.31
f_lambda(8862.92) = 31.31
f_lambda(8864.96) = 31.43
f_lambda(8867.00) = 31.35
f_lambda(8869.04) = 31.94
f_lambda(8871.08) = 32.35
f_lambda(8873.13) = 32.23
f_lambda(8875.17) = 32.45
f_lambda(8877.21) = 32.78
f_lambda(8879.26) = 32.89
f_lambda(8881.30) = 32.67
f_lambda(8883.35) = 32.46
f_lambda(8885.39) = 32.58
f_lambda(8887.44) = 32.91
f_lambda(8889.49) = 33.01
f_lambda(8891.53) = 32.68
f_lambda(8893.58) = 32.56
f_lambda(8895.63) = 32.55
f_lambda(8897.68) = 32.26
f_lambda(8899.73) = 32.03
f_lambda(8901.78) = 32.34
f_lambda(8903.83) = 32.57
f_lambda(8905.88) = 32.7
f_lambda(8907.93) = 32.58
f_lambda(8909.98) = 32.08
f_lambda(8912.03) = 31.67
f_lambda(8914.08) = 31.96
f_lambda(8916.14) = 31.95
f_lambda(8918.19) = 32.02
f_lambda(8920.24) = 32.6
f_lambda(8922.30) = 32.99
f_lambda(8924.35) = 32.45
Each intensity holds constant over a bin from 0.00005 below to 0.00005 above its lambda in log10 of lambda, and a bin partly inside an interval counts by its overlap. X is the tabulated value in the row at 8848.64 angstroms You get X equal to 32.77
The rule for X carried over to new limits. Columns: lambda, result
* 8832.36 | 33.9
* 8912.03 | 31.67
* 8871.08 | 32.35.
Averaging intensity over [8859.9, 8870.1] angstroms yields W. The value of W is 31.5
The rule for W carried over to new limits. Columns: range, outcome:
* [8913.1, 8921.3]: 32.1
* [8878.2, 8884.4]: 32.7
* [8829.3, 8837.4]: 33.5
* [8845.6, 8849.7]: 32.8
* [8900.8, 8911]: 32.5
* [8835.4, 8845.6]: 32.8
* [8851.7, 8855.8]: 32.9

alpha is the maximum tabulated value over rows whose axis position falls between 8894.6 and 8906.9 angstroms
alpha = 32.7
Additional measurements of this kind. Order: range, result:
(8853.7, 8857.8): 32.71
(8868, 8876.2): 32.45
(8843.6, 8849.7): 32.99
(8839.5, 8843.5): 32.94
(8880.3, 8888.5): 32.91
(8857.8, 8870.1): 31.94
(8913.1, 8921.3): 32.6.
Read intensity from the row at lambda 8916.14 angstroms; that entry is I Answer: 31.95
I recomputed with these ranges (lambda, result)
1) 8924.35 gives 32.45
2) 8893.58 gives 32.56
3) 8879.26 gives 32.89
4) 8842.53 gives 32.94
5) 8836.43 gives 32.75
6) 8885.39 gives 32.58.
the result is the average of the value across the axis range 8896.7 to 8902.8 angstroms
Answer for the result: 32.2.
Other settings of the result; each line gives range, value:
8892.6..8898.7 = 32.4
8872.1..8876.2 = 32.3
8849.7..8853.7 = 33.1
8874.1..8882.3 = 32.7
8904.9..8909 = 32.7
